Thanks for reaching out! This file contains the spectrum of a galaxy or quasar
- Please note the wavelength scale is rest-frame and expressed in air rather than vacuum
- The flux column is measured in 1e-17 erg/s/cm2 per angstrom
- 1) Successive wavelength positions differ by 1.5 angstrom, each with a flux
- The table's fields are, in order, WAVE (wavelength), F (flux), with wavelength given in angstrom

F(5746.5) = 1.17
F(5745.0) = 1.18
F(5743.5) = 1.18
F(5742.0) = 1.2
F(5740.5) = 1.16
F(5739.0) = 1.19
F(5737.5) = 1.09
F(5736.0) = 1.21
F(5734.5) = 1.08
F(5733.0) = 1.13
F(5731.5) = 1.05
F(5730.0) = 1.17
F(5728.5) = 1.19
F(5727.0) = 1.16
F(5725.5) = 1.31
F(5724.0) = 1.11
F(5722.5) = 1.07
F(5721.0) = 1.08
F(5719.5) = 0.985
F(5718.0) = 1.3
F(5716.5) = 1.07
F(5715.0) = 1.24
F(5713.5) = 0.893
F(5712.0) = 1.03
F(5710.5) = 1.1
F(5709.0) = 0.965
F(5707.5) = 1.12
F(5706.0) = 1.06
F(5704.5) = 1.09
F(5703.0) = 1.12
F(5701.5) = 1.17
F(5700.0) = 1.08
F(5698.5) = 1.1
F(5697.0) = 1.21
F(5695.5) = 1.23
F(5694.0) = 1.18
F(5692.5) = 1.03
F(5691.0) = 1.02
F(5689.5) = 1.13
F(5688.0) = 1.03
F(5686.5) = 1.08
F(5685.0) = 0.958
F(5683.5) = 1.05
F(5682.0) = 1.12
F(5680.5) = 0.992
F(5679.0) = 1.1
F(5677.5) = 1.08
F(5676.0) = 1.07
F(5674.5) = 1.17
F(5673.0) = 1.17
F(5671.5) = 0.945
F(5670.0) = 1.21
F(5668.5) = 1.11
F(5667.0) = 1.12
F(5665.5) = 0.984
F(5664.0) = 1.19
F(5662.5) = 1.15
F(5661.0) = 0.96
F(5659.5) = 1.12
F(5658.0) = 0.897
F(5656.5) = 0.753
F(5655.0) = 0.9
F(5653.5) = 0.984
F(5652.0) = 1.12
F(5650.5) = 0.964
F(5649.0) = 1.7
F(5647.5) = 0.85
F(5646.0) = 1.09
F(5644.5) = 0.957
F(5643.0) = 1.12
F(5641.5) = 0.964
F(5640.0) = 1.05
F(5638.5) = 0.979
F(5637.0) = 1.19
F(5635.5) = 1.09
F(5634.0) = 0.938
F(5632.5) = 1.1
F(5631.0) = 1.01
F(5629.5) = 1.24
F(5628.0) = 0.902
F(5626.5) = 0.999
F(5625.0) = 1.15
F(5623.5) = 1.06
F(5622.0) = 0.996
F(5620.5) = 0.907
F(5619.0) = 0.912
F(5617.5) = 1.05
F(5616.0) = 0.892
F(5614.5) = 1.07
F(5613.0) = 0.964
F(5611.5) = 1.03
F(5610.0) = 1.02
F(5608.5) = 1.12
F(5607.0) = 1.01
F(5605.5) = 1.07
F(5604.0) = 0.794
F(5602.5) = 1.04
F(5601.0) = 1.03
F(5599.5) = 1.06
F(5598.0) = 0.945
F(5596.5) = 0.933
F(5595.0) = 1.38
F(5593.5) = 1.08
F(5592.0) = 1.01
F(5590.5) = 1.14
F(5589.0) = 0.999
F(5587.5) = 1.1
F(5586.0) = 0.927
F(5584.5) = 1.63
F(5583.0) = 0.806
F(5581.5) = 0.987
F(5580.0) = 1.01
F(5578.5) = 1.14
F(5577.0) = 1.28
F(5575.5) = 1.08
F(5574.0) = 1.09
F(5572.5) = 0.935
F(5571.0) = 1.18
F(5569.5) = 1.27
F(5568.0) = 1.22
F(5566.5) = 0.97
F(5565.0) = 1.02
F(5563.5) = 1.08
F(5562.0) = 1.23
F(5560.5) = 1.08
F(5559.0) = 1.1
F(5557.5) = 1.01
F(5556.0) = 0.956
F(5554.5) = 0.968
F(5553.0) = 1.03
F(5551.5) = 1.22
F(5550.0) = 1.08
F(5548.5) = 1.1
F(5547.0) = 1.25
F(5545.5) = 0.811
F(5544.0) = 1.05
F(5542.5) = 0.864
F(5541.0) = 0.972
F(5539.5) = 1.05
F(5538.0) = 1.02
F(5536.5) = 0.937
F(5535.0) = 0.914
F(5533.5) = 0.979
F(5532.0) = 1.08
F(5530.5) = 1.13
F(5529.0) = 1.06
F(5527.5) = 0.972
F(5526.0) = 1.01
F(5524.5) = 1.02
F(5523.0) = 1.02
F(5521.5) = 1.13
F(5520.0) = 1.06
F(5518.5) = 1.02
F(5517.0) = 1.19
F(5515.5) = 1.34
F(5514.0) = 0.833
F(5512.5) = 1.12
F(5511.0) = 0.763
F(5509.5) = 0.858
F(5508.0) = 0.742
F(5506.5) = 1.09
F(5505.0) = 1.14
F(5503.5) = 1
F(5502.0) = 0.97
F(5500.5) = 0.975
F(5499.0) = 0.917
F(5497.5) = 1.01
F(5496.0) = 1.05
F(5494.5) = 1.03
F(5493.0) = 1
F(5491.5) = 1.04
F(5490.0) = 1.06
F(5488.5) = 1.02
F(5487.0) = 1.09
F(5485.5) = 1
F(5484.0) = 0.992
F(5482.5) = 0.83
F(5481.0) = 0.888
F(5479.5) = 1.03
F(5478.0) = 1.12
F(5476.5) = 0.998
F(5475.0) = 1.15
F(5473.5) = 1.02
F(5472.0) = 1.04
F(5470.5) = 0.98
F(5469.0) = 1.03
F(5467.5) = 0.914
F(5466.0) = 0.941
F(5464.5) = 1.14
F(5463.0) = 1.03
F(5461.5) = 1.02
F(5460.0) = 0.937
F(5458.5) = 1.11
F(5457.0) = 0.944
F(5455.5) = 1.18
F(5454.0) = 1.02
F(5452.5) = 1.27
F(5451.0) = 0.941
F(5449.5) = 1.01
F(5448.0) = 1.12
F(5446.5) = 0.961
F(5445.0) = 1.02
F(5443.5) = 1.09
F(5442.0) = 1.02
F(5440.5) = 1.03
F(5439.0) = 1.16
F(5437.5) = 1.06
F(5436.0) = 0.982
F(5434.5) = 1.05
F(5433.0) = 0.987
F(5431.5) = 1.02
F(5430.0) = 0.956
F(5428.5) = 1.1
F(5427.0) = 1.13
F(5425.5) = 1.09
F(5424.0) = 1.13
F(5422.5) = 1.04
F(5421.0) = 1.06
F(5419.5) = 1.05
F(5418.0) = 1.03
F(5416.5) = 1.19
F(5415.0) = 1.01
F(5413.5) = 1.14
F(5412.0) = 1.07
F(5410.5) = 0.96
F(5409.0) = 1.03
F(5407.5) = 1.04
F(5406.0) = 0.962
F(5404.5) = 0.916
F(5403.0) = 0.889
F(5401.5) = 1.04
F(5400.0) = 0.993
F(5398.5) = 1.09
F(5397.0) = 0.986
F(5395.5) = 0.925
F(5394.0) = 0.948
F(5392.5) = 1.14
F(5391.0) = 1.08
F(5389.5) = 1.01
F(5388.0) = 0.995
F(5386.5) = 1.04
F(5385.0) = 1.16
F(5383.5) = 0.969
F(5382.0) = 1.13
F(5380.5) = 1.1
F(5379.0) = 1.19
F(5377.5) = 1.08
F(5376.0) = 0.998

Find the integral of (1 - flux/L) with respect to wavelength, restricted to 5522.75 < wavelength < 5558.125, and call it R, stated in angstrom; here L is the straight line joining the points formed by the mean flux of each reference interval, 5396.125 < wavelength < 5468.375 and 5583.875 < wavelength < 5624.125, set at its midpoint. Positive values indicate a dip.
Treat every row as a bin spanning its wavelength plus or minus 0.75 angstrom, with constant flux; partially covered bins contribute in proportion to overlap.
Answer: 0.66 angstrom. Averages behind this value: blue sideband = 1.04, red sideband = 1.04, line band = 1.02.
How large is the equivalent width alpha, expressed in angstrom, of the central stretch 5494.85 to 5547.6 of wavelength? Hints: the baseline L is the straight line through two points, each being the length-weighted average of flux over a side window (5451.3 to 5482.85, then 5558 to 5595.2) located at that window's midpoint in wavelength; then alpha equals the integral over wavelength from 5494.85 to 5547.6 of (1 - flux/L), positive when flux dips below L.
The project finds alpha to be 2.8 angstrom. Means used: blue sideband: 1.03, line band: 1.01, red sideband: 1.11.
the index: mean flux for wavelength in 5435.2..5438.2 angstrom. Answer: 1.02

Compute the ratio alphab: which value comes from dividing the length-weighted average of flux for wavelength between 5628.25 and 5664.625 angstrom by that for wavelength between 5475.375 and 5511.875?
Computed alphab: 1.1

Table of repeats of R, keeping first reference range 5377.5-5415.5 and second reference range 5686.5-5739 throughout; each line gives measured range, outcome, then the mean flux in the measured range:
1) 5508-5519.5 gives 0.7 angstrom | 1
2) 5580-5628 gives 2.3 angstrom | 1.03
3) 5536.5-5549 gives 0.7 angstrom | 1.01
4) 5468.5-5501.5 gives 1.4 angstrom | 1.01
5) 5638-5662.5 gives 1.5 angstrom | 1.03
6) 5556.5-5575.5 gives -0.4 angstrom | 1.1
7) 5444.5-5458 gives -0.1 angstrom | 1.05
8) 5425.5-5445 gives -0.1 angstrom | 1.05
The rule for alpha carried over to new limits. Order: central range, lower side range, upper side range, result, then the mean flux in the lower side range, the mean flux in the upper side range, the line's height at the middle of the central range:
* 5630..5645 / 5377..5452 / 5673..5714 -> 0.4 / 1.04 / 1.08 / 1.08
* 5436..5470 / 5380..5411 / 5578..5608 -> -0.4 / 1.02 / 1.05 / 1.03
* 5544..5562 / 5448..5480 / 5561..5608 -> 0.1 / 1.04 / 1.08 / 1.07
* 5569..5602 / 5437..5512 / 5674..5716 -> -1.2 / 1.02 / 1.09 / 1.05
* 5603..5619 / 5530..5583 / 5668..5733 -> 1.1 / 1.06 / 1.1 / 1.07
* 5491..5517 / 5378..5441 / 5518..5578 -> 1.4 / 1.04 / 1.06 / 1.05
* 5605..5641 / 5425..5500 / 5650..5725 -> 1.0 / 1.03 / 1.07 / 1.06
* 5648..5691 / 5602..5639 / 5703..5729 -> -0.3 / 1.02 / 1.1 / 1.06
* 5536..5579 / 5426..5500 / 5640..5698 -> -0.8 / 1.03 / 1.07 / 1.05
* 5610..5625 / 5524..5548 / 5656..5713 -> 0.7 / 1.01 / 1.08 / 1.05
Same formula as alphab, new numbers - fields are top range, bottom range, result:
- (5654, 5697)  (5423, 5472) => 1.02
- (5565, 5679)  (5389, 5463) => 1.02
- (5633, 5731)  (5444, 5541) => 1.06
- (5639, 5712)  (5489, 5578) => 1.03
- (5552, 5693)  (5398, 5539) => 1.03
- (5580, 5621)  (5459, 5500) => 1.02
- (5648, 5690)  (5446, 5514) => 1.06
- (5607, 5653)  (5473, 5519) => 1.04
